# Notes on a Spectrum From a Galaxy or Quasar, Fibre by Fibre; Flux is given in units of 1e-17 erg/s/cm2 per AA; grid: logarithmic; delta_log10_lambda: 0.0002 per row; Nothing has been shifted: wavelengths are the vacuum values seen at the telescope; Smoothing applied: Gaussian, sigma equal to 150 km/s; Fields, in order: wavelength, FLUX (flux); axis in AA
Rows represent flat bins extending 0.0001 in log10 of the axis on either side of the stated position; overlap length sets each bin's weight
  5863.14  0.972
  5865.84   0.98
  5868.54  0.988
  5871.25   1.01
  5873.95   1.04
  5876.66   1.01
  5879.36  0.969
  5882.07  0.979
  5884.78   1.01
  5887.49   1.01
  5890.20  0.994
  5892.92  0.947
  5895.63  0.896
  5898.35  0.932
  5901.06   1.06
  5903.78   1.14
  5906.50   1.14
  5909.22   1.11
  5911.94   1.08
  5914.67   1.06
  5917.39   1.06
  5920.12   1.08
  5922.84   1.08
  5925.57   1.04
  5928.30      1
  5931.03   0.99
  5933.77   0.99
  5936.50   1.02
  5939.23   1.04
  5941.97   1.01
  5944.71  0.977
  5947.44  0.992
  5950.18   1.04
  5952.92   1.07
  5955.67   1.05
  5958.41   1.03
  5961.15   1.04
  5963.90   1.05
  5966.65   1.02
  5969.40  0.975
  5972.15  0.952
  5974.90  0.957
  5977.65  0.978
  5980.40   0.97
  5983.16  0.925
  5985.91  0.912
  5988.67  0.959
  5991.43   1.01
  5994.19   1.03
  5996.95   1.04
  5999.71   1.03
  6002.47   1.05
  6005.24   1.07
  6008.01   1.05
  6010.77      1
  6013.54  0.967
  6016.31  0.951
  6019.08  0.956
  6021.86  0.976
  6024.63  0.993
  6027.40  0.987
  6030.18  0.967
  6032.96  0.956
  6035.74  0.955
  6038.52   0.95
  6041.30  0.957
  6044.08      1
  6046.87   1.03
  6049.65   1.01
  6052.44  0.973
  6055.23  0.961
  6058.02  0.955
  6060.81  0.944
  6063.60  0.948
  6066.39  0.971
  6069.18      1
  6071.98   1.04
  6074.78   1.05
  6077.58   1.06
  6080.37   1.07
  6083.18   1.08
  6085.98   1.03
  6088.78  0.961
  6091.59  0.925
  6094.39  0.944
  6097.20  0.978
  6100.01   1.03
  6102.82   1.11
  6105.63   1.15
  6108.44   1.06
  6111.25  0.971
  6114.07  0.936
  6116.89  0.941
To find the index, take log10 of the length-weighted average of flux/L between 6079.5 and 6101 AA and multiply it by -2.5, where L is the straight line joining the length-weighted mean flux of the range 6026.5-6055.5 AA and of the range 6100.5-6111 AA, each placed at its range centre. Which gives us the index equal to 0.06 mag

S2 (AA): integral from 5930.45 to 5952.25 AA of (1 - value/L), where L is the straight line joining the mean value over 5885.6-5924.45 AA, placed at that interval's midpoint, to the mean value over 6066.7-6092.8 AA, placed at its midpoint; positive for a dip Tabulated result 0.6 AA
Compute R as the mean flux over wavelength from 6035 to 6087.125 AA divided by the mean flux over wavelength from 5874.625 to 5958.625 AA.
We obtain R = 0.97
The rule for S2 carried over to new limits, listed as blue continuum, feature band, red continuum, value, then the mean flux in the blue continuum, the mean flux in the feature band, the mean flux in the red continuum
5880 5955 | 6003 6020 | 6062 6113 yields 0.3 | 1.03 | 1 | 1.02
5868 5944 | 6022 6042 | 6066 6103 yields 1.0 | 1.02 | 0.968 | 1.02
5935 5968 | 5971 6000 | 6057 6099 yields 1.2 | 1.03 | 0.977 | 0.998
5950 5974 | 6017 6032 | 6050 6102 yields 0.5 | 1.02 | 0.974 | 0.997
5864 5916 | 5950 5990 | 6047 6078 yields 0.5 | 1.02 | 0.994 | 0.991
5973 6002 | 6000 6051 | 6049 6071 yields -0.8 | 0.983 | 0.991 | 0.97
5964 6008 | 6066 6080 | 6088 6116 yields -0.4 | 0.995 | 1.03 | 1.01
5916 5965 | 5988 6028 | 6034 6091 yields 0.2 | 1.03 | 1.01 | 0.996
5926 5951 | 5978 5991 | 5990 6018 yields 0.8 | 1.01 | 0.949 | 1.02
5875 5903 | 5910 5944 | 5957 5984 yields -1.7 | 0.985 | 1.04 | 0.991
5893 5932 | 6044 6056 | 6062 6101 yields 0.2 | 1.05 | 0.995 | 1.01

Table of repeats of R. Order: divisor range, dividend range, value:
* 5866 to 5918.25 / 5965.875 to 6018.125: 0.97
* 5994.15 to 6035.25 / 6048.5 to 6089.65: 1.00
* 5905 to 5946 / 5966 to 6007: 0.95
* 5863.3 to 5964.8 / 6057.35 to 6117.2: 0.99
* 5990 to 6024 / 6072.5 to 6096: 1.01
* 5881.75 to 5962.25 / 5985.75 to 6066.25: 0.96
